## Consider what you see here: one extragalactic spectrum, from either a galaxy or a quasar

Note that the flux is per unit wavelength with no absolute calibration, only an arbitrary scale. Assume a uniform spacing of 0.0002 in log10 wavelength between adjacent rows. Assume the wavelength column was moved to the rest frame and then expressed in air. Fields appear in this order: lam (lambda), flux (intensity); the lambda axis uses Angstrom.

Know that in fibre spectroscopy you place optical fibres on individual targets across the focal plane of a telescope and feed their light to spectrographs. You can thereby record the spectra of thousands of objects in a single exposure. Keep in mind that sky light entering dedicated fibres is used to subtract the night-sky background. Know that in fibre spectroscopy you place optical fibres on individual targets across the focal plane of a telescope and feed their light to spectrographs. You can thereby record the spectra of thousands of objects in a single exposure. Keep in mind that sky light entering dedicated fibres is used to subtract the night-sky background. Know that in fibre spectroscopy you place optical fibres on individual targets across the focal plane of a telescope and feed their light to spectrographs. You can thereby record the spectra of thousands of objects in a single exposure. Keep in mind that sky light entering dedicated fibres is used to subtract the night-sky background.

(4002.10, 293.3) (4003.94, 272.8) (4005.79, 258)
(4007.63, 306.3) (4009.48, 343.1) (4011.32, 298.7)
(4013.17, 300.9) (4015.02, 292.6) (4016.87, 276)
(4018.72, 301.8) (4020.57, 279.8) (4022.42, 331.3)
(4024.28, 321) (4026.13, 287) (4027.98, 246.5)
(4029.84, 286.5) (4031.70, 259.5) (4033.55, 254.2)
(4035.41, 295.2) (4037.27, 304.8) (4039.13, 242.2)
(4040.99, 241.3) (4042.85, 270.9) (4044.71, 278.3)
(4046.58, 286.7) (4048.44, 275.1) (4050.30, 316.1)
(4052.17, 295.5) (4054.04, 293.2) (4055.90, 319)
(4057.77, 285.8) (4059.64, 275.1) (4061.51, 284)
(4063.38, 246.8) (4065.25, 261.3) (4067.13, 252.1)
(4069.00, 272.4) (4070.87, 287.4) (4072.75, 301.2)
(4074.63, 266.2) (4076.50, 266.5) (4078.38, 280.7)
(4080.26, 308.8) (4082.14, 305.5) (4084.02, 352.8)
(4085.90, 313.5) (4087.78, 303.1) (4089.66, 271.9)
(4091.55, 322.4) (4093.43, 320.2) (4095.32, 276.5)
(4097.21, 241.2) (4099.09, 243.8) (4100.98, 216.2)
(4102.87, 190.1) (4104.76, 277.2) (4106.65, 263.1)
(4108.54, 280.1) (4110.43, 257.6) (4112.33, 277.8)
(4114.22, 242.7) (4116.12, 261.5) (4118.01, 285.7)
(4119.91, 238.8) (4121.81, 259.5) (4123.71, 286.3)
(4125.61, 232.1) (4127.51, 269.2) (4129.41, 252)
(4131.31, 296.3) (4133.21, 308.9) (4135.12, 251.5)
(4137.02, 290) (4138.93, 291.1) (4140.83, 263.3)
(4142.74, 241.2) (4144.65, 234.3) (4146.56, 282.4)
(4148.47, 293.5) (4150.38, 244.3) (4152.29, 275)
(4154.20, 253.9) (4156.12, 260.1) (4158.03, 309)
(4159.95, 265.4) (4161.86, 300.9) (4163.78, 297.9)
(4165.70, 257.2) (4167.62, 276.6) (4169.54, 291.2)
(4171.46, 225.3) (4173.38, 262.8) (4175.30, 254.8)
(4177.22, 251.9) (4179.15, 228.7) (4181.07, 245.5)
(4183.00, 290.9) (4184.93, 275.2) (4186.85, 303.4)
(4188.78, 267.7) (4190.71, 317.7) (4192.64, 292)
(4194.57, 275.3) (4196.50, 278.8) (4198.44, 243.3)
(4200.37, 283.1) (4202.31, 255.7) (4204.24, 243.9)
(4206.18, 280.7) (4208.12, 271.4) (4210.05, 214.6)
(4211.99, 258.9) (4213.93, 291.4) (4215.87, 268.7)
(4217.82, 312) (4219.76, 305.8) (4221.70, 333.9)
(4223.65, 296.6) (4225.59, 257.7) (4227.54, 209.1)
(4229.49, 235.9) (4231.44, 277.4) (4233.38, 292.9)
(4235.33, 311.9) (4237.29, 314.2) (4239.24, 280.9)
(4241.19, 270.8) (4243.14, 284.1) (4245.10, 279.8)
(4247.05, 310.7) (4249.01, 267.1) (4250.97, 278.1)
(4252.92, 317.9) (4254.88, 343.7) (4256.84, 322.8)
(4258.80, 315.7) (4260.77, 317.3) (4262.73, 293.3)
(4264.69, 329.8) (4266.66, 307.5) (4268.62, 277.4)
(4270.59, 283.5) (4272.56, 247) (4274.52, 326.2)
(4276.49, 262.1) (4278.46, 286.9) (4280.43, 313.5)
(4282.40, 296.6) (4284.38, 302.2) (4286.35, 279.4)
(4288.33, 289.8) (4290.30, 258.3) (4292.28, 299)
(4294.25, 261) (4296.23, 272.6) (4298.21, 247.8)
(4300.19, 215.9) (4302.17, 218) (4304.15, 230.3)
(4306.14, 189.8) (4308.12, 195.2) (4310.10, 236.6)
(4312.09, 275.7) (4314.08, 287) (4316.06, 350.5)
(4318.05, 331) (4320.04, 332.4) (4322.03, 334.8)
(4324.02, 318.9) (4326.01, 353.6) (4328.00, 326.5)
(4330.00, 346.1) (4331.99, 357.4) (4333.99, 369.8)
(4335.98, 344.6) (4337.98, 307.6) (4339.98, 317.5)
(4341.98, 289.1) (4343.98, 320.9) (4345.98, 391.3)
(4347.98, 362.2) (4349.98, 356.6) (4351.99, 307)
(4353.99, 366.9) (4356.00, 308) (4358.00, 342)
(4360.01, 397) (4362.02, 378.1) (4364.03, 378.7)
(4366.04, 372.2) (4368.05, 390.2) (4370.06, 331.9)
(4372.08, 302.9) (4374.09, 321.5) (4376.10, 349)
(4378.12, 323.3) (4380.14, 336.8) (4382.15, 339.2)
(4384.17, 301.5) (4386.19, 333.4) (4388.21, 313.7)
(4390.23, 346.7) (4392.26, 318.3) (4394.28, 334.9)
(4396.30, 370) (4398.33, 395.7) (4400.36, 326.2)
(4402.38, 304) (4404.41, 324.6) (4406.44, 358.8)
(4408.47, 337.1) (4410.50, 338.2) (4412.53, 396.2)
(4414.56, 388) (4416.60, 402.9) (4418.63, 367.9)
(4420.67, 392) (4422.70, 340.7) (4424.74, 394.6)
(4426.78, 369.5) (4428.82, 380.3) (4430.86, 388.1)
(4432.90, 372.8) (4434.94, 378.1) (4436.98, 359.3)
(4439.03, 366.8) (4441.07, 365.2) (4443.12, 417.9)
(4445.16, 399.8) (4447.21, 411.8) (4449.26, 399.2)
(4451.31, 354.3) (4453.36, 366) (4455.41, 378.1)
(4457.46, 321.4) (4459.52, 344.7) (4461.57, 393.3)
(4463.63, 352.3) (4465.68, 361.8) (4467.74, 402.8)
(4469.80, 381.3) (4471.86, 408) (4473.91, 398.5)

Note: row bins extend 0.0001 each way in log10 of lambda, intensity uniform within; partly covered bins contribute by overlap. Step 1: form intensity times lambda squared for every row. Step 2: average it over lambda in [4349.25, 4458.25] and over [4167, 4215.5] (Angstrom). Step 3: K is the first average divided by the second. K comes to 1.48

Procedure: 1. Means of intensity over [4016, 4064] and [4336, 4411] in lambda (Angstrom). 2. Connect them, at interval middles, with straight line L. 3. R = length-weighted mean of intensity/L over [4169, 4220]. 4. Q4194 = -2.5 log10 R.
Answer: 0.15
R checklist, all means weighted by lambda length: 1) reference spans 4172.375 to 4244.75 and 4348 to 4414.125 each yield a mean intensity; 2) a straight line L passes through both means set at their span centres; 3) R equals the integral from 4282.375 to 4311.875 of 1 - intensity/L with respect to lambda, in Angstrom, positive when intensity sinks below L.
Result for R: 5.5 Angstrom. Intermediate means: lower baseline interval 274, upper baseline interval 344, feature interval 252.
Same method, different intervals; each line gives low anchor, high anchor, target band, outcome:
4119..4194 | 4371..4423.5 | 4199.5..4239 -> 1.89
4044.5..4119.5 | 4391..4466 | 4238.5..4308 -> 9.74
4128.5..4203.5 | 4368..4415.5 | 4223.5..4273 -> 1.13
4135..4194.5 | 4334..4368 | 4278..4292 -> 1.34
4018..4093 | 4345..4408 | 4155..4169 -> 1.13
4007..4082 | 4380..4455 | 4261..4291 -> 3.76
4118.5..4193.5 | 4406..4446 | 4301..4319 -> 4.04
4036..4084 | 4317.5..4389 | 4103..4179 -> 7.96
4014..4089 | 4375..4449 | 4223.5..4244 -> 3.08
